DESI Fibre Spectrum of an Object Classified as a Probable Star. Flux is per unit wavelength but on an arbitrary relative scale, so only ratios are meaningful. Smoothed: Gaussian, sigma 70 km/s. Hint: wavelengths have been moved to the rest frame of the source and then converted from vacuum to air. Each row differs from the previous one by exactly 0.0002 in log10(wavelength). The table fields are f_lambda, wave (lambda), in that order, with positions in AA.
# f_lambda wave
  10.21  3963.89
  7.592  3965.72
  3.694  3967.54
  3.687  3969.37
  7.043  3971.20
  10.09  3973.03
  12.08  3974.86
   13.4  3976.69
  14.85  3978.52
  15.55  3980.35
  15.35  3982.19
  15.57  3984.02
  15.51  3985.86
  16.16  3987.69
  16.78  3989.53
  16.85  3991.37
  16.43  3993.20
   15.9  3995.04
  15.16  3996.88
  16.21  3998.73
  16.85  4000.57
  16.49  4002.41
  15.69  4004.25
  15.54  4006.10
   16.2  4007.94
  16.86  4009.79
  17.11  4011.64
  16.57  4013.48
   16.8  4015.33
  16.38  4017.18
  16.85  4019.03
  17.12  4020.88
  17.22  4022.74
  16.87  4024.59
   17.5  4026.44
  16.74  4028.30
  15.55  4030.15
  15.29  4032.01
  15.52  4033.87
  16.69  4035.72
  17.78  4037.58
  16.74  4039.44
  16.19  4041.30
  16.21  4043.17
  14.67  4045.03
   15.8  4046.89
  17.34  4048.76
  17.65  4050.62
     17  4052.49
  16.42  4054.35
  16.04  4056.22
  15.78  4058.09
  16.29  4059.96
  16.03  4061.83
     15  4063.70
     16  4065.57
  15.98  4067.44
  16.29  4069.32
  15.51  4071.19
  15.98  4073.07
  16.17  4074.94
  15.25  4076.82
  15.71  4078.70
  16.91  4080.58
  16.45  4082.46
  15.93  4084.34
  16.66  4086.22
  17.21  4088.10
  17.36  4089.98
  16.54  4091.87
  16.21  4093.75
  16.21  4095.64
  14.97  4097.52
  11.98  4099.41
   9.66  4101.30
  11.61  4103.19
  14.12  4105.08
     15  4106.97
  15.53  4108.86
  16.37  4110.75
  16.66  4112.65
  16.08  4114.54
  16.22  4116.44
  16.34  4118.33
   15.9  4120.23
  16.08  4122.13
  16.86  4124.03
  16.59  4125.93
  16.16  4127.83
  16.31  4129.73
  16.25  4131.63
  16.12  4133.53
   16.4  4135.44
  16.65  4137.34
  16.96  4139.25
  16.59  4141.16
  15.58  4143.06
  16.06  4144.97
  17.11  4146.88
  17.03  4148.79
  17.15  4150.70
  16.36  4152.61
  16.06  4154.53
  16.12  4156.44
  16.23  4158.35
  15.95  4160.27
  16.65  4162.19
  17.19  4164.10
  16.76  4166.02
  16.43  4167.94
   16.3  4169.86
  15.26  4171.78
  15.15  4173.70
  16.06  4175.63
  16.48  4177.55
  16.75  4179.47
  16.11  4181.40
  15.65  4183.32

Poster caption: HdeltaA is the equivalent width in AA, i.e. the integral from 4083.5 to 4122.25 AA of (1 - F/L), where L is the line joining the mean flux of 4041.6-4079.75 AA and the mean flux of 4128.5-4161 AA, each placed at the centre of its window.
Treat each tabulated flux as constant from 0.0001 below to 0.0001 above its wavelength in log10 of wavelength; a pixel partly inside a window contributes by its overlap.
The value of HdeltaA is 2.1 AA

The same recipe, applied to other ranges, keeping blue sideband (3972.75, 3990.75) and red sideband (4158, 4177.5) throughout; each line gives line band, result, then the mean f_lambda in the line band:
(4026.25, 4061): -2.59 AA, 16.4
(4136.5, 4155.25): -0.62 AA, 16.6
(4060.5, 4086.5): -0.88 AA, 16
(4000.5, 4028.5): -3.13 AA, 16.7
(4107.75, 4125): -0.46 AA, 16.2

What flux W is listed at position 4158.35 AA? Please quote 16.23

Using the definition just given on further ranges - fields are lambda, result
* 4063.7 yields 15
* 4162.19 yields 16.65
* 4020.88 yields 17.12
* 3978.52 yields 14.85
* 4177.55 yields 16.48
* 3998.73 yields 16.21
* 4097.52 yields 14.97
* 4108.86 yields 15.53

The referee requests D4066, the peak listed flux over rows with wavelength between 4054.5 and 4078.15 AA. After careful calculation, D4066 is 16.29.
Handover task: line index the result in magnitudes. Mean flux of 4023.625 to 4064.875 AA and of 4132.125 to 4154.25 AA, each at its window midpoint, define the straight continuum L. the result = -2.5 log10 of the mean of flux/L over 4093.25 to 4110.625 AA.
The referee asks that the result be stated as 0.176 mag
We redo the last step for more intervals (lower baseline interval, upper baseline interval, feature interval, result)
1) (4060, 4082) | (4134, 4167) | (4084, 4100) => 0.01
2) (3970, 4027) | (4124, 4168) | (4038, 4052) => -0.04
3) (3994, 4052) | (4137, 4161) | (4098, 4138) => 0.07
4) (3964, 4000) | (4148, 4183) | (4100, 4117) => 0.06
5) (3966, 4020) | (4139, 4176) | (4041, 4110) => -0.02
